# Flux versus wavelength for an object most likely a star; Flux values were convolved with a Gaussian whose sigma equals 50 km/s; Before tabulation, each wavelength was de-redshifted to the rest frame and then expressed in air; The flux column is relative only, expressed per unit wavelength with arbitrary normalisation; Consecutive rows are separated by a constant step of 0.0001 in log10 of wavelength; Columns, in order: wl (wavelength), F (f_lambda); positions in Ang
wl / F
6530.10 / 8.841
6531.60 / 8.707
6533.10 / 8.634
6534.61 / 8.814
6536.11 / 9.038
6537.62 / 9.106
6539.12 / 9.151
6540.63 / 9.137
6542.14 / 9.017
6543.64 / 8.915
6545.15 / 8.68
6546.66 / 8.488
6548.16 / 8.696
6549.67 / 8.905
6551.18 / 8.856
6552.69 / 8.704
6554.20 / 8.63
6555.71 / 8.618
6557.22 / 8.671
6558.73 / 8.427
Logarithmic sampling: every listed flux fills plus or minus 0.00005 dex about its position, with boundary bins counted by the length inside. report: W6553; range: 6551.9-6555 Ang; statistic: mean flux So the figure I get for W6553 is 8.66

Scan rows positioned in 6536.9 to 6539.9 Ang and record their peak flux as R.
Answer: 9.151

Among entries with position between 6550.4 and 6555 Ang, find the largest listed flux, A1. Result 8.856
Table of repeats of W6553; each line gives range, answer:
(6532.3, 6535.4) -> 8.74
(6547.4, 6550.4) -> 8.81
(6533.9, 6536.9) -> 8.93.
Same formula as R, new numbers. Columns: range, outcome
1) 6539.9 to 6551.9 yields 9.137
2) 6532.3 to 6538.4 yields 9.106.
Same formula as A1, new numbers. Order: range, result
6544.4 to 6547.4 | 8.68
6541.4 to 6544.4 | 9.017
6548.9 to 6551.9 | 8.905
